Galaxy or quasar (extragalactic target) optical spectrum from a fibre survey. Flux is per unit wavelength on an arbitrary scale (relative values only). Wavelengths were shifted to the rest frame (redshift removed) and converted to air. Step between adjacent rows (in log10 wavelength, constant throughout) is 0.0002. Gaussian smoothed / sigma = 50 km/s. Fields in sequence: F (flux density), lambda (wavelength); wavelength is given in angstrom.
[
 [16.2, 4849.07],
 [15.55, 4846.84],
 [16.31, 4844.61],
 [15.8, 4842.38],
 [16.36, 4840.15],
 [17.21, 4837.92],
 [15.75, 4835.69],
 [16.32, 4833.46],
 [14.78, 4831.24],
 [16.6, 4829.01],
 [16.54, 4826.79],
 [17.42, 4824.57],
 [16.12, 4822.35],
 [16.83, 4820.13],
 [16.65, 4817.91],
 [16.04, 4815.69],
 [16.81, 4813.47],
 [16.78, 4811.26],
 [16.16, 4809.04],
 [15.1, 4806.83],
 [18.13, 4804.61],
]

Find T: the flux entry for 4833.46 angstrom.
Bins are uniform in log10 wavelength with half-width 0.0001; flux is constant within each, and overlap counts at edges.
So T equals 16.32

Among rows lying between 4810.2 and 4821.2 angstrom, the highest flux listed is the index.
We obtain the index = 16.83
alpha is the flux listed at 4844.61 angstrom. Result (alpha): 16.31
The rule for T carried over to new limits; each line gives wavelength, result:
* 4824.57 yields 17.42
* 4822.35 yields 16.12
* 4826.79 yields 16.54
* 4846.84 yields 15.55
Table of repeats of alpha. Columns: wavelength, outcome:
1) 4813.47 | 16.81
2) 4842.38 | 15.8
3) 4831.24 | 14.78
